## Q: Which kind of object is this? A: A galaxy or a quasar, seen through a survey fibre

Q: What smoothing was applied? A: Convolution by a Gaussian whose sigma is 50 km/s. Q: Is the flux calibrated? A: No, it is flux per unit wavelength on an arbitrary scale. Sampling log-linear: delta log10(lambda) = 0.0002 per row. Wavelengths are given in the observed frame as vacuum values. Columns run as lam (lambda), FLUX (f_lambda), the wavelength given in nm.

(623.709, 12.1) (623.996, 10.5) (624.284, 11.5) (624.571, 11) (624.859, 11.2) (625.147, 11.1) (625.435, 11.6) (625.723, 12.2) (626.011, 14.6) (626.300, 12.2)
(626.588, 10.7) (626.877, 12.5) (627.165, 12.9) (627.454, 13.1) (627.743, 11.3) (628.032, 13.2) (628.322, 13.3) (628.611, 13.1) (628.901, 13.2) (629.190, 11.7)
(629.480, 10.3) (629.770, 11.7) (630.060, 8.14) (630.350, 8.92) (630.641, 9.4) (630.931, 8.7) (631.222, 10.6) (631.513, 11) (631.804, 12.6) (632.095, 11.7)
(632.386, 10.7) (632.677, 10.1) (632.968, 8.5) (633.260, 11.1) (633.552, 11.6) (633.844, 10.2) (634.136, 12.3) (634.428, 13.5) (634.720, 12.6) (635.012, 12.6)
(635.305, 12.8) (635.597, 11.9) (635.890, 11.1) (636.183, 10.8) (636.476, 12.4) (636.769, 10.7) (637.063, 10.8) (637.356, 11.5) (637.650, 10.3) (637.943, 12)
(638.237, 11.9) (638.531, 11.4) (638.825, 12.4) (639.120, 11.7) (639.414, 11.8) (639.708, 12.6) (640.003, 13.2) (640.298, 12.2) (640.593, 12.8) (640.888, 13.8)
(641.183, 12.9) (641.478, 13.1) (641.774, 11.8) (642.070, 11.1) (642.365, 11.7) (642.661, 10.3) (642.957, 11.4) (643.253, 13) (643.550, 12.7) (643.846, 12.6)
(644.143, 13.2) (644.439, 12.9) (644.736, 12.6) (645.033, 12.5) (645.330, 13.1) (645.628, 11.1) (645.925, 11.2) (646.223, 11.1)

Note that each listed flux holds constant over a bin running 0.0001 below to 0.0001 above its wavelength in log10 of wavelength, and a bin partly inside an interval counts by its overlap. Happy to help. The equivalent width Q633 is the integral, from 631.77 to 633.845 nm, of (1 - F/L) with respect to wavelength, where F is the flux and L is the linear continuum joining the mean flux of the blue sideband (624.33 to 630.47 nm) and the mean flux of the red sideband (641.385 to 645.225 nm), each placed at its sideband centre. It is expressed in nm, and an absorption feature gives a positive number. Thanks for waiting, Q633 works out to 0.21 nm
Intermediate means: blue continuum 11.8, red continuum 12.2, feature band 10.8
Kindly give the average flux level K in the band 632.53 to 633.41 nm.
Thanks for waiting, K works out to 9.91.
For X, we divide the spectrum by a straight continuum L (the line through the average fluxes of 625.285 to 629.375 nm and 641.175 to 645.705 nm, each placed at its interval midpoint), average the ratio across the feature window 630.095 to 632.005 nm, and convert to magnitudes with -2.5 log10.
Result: 0.22 mag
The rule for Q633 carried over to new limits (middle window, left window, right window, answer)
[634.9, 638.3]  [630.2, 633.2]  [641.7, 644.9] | -0.16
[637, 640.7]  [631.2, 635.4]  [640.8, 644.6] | 0.02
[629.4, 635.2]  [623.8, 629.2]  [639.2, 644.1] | 0.66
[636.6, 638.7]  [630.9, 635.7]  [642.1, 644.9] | 0.09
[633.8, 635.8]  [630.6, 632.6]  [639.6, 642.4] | -0.18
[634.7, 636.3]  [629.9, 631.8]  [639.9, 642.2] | -0.13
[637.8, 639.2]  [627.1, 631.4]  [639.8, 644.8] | 0.02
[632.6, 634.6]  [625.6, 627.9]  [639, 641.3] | 0.23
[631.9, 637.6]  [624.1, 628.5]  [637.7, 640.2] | 0.32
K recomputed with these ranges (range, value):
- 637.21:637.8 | 10.9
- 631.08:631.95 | 11.4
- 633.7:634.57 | 12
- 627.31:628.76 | 12.8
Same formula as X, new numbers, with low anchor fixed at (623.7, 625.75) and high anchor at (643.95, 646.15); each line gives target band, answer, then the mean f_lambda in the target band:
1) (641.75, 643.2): 0.08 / 11.3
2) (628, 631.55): 0.06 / 10.9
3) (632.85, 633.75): 0.13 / 10.4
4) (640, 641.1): -0.08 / 13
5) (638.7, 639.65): 0.00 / 12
